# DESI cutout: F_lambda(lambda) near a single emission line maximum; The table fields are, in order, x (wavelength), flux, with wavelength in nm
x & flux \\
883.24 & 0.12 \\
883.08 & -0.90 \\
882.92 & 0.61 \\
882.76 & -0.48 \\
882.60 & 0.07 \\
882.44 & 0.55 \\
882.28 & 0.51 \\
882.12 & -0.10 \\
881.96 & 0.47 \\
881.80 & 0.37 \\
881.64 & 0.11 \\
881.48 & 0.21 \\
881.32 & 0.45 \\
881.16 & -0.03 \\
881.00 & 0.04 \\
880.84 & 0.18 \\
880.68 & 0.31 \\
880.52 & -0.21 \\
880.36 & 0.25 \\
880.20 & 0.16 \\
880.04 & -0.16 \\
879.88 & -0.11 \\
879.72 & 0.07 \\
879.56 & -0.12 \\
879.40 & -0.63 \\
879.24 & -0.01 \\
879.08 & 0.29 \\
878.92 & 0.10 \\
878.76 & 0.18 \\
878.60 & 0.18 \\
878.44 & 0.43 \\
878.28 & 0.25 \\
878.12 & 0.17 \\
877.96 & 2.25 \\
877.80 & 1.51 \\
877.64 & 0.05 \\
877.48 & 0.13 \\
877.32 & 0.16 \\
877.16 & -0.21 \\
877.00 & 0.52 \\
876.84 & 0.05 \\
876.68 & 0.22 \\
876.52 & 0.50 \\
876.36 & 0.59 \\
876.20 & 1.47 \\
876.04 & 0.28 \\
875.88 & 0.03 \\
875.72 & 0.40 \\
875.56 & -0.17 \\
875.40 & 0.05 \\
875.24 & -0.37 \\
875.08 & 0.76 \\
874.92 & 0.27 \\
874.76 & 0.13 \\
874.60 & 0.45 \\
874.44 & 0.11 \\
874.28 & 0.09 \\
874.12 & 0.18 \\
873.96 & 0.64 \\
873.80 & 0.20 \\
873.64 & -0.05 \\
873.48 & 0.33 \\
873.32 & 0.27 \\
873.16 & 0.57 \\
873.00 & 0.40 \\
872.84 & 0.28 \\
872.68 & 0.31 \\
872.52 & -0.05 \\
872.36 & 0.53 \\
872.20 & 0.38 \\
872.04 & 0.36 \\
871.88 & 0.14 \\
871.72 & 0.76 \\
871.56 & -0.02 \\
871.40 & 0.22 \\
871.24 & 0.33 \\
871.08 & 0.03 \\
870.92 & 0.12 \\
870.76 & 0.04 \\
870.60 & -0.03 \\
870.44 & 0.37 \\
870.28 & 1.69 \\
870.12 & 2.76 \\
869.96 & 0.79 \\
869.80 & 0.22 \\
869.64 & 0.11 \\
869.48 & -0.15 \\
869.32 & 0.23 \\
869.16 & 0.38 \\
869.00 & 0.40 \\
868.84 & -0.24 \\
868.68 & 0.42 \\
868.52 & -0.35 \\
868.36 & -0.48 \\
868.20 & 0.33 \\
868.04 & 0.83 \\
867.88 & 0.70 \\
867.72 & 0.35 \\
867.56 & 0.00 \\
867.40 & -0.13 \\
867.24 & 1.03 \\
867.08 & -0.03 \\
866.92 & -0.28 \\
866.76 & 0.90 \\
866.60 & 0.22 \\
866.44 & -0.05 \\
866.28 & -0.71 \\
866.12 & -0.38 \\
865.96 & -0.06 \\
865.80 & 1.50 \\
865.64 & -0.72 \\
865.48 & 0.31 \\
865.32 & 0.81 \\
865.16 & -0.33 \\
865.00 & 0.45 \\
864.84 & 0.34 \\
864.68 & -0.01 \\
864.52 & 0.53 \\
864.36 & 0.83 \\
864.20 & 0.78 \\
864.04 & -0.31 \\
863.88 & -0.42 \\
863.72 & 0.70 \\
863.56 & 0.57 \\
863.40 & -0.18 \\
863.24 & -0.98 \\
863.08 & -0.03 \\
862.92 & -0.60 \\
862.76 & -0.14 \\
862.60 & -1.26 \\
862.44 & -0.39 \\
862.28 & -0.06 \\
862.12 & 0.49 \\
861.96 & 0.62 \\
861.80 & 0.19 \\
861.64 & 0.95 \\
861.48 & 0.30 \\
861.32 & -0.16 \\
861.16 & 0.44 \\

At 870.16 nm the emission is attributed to H-alpha 6563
